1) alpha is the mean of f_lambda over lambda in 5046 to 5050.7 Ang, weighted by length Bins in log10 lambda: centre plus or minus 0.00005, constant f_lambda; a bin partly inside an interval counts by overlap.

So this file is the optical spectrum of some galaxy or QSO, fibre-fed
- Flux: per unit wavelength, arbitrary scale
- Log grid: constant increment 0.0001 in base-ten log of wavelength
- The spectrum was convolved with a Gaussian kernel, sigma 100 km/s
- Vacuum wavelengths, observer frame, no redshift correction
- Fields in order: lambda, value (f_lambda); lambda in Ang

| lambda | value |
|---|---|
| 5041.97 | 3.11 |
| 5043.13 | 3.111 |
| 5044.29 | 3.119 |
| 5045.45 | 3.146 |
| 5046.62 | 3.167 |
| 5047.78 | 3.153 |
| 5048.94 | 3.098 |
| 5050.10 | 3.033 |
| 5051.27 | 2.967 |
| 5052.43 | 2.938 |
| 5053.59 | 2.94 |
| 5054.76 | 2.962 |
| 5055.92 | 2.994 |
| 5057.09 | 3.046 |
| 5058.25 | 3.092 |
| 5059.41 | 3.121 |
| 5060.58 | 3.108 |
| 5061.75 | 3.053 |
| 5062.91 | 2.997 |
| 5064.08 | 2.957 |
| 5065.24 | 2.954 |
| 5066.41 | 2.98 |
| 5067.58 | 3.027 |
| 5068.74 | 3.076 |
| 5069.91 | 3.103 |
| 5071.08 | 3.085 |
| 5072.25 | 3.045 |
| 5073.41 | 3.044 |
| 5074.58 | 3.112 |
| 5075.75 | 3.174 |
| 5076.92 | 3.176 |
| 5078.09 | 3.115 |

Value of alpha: 3.11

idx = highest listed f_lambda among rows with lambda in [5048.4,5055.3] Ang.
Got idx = 3.098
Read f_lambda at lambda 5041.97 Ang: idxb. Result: 3.11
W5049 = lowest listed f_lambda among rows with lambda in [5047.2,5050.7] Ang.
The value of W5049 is 3.033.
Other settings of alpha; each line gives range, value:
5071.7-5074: 3.05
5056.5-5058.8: 3.07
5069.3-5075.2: 3.08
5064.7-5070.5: 3.03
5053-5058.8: 3.01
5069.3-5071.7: 3.08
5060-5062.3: 3.07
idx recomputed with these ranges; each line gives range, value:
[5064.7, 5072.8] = 3.103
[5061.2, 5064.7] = 3.053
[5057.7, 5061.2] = 3.121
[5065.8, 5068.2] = 3.027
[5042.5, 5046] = 3.146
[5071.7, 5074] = 3.045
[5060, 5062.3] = 3.108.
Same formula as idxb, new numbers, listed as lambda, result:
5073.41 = 3.044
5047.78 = 3.153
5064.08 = 2.957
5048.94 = 3.098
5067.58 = 3.027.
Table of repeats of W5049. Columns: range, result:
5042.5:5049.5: 3.098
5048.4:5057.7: 2.938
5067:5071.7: 3.027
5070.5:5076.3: 3.044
